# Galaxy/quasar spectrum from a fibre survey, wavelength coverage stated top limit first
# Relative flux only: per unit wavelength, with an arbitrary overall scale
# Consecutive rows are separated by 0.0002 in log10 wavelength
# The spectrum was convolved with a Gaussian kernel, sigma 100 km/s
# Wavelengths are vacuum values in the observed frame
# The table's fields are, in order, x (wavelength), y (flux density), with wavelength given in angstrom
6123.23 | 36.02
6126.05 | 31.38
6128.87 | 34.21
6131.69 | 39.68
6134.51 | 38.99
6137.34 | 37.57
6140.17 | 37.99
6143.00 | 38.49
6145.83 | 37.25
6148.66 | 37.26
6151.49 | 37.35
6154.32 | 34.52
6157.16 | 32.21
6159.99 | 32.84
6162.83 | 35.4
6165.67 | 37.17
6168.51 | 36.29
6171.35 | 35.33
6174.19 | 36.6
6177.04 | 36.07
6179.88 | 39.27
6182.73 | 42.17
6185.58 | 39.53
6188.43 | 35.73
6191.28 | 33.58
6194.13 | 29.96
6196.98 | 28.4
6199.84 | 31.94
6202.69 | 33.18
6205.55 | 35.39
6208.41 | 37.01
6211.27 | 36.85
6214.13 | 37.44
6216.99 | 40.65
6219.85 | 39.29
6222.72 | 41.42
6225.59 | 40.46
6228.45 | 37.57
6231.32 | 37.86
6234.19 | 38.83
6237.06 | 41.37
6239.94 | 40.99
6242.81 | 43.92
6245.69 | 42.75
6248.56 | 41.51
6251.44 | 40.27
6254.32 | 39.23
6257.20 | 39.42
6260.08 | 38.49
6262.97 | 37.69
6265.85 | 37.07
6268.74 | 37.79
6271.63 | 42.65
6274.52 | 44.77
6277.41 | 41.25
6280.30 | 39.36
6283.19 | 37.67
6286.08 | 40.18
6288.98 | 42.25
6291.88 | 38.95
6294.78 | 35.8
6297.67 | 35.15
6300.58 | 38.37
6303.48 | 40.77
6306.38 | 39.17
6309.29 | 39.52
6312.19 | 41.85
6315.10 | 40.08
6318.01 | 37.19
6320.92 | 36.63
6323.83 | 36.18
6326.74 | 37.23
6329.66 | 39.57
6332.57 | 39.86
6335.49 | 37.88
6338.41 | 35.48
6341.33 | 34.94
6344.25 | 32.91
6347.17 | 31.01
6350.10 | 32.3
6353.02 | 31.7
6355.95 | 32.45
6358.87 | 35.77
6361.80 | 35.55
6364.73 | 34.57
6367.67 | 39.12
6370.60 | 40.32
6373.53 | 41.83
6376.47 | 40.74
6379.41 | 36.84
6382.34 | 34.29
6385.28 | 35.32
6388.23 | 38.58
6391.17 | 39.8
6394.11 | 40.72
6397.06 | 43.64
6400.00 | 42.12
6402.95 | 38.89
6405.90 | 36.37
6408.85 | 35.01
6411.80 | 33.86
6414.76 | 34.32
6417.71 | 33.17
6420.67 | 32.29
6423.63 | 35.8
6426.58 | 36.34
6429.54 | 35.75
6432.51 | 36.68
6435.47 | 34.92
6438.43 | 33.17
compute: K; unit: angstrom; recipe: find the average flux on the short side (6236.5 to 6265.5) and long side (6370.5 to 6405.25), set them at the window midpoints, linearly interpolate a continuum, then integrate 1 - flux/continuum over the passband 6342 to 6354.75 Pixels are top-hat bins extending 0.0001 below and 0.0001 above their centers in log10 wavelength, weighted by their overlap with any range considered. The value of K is 2.40 angstrom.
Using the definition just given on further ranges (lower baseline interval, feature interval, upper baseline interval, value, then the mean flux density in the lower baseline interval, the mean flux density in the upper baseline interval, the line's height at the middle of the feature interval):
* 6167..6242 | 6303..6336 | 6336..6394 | -2.2 angstrom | 37.1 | 36.1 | 36.4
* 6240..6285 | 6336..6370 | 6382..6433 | 3.3 angstrom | 40.3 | 36.9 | 38.2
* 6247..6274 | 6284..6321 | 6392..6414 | 0.3 angstrom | 39.5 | 38.5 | 39.3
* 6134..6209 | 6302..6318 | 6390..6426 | -1.5 angstrom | 35.8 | 37.1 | 36.6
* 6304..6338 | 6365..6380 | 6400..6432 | -1.0 angstrom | 38.6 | 35.5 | 36.9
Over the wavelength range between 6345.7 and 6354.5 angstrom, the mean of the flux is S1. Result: 31.7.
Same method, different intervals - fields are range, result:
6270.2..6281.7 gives 42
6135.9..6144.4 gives 38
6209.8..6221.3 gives 38.6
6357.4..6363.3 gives 35.7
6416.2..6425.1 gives 33.7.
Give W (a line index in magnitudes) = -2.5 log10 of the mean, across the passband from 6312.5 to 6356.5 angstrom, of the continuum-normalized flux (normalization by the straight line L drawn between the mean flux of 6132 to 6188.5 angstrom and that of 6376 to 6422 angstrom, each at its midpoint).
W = 0.04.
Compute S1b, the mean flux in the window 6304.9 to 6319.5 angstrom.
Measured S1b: 39.6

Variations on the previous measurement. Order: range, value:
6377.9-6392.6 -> 37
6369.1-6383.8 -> 38.8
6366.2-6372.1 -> 39.8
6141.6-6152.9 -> 37.6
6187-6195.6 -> 33.1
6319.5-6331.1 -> 37.4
